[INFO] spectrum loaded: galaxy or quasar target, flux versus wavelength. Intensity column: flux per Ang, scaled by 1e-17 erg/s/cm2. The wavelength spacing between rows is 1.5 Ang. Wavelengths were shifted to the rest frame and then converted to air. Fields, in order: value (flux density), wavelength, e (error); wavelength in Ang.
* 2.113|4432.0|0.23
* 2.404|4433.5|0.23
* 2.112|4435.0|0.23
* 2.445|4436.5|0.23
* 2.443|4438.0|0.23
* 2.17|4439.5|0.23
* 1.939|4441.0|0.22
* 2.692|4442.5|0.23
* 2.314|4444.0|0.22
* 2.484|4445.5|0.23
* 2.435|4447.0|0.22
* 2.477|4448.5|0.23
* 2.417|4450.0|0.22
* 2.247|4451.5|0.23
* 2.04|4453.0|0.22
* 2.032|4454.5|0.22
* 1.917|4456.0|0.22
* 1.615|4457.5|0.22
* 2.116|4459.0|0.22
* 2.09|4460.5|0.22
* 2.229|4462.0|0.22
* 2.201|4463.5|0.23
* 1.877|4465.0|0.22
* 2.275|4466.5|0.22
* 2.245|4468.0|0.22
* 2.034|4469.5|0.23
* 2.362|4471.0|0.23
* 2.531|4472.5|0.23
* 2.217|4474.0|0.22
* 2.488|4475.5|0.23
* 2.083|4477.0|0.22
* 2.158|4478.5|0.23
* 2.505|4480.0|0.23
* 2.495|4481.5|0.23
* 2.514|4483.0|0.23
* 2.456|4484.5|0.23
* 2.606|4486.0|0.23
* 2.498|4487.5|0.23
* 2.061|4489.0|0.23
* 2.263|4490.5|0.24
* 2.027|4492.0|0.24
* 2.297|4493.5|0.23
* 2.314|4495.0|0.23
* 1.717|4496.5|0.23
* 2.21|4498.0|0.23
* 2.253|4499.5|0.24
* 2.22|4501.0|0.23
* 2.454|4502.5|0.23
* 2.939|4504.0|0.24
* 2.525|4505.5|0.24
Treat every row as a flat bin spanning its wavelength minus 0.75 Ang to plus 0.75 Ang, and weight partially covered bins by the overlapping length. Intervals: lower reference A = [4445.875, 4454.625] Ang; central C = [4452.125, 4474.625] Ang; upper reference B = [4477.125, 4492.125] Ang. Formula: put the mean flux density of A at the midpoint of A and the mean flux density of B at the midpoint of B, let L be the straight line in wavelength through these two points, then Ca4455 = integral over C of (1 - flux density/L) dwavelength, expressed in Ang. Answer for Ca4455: 1.99 Ang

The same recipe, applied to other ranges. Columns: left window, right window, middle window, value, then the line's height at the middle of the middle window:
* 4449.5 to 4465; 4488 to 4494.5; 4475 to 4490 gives -1.60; 2.15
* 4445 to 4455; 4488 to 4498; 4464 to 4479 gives -0.07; 2.22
